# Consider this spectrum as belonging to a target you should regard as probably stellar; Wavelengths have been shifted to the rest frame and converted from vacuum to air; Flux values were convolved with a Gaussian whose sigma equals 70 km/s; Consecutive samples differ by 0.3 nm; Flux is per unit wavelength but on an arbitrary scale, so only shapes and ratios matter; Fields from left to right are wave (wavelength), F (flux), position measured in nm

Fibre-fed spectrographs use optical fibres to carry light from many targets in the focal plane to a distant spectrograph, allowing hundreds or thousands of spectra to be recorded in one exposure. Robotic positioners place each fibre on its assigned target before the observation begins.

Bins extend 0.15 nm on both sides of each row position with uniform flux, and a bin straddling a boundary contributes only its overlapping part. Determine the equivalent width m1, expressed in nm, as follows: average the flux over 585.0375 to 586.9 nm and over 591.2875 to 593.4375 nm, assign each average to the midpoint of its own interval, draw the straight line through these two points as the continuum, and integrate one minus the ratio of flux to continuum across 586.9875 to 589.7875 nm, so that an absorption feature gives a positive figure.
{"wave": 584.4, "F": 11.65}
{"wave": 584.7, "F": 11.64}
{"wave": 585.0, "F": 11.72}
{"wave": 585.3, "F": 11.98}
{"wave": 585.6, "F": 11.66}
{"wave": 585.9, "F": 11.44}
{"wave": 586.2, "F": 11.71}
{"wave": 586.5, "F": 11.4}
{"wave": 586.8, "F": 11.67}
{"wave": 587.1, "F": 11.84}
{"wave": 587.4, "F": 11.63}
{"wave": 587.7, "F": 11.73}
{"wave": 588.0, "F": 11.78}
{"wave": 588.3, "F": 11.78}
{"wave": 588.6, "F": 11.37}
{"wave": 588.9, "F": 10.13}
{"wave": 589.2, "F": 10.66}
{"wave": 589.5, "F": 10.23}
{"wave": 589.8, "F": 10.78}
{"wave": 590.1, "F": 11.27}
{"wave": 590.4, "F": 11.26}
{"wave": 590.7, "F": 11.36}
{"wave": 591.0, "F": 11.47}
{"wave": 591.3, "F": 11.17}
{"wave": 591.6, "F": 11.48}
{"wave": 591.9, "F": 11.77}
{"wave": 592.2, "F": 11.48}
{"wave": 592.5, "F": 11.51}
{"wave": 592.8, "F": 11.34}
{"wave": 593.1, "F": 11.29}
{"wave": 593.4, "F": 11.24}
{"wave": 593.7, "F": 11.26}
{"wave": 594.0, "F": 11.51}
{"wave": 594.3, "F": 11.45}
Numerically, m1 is 0.09 nm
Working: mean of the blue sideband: 11.6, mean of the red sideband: 11.4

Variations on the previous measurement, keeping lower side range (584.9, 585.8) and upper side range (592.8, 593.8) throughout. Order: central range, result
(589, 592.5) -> 0.079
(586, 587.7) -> 0.004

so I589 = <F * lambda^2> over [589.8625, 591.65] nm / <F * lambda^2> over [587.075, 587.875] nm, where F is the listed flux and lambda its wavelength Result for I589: 0.98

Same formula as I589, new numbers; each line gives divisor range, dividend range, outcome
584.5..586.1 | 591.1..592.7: 1.00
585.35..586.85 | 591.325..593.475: 1.01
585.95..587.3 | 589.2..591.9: 0.97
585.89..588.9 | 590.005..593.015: 1.00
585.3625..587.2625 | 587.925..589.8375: 0.95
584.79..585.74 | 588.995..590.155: 0.92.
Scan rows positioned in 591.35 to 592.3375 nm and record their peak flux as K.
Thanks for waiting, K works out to 11.77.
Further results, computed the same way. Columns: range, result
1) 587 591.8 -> 11.84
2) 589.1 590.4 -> 11.27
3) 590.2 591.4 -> 11.47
